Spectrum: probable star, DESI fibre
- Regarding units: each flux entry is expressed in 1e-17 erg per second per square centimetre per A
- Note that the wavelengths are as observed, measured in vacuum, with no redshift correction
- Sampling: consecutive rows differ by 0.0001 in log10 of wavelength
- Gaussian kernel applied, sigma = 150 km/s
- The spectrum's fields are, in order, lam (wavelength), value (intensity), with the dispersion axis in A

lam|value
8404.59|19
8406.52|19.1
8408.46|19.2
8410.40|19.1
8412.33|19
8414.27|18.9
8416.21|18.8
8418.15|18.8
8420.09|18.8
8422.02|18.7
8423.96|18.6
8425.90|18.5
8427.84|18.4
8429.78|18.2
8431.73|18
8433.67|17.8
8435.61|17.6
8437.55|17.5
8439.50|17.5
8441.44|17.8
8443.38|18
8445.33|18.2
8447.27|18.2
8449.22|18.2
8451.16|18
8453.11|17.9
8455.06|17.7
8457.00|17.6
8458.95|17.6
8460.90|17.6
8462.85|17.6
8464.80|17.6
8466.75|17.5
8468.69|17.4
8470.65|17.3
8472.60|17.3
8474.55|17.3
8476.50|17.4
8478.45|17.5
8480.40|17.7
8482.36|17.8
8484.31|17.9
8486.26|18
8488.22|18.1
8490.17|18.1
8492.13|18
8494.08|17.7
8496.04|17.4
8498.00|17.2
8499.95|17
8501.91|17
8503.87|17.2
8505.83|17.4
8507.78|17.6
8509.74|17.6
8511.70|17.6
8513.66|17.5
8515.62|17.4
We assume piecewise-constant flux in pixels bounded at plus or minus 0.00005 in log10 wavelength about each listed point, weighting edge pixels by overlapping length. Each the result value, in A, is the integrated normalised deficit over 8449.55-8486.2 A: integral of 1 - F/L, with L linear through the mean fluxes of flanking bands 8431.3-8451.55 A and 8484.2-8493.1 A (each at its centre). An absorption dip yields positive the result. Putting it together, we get 0.7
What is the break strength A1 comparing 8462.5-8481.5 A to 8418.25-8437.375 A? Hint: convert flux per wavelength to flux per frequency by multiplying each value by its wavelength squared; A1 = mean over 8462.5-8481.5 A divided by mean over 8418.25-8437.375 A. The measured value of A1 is 0.96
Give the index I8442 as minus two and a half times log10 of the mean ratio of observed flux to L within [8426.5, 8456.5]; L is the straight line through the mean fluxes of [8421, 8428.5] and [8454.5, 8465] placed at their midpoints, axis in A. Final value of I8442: 0.01 mag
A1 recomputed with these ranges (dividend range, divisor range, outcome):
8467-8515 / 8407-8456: 0.97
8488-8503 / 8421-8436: 0.98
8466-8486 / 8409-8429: 0.95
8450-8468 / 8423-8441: 0.99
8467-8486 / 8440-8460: 0.99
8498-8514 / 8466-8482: 1.00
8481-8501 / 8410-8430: 0.96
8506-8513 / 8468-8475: 1.03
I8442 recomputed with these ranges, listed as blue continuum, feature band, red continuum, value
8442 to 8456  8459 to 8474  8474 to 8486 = 0.02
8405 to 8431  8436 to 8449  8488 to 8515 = 0.03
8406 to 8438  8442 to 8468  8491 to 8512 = 0.02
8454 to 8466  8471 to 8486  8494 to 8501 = -0.01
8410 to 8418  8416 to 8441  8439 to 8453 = 0.02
